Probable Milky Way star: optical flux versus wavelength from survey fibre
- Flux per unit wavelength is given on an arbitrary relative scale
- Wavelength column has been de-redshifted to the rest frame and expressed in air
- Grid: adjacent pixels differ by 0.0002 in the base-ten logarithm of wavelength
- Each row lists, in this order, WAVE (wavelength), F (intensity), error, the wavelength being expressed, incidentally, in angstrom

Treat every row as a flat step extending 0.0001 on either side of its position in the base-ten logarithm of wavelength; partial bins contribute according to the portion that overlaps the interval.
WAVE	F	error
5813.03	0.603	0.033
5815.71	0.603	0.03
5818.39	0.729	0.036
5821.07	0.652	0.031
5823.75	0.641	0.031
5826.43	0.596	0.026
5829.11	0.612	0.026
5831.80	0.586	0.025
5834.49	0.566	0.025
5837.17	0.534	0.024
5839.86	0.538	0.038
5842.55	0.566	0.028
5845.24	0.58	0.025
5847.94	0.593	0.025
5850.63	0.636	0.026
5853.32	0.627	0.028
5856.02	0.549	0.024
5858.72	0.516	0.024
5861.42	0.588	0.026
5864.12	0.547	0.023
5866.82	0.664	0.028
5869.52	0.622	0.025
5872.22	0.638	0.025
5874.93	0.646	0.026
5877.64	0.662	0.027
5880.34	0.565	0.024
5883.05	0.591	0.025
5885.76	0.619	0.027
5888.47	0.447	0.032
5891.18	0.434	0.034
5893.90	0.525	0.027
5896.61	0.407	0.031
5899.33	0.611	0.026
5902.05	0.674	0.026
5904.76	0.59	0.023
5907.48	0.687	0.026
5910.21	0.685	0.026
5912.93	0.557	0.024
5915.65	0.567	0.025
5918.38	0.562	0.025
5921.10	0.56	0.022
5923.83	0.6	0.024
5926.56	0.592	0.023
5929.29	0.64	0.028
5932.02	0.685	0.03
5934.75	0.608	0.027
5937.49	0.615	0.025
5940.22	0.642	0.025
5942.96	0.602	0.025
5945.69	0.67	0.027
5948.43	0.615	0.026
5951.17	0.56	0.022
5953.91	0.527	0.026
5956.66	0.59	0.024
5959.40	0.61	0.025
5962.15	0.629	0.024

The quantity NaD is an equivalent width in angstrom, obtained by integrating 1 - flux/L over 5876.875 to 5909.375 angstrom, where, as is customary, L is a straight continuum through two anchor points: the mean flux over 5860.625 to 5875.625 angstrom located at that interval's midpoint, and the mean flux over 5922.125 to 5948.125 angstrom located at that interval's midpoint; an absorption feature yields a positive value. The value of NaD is 2.8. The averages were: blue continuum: 0.617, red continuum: 0.627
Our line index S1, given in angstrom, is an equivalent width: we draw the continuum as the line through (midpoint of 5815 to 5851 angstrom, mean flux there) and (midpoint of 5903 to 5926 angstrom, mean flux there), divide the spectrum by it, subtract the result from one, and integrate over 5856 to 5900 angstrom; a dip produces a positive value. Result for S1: 2.6 angstrom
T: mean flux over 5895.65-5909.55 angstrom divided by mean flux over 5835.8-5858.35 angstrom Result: 1.05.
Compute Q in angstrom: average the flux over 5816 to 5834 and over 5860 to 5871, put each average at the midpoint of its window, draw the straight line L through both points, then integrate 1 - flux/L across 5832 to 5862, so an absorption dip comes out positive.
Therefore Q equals 2.2 angstrom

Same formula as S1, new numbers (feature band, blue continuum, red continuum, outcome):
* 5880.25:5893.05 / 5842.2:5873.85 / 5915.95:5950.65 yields 1.6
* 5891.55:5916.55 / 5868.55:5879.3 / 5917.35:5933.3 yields 1.5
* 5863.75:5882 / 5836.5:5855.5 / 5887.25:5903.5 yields -2.6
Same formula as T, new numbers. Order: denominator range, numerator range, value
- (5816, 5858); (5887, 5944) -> 0.98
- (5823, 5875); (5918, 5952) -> 1.04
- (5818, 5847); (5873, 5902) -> 0.94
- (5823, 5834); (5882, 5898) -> 0.83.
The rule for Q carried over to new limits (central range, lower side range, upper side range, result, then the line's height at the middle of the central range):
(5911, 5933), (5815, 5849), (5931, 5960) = 0.4 angstrom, 0.608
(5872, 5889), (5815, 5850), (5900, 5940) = 0.3 angstrom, 0.609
